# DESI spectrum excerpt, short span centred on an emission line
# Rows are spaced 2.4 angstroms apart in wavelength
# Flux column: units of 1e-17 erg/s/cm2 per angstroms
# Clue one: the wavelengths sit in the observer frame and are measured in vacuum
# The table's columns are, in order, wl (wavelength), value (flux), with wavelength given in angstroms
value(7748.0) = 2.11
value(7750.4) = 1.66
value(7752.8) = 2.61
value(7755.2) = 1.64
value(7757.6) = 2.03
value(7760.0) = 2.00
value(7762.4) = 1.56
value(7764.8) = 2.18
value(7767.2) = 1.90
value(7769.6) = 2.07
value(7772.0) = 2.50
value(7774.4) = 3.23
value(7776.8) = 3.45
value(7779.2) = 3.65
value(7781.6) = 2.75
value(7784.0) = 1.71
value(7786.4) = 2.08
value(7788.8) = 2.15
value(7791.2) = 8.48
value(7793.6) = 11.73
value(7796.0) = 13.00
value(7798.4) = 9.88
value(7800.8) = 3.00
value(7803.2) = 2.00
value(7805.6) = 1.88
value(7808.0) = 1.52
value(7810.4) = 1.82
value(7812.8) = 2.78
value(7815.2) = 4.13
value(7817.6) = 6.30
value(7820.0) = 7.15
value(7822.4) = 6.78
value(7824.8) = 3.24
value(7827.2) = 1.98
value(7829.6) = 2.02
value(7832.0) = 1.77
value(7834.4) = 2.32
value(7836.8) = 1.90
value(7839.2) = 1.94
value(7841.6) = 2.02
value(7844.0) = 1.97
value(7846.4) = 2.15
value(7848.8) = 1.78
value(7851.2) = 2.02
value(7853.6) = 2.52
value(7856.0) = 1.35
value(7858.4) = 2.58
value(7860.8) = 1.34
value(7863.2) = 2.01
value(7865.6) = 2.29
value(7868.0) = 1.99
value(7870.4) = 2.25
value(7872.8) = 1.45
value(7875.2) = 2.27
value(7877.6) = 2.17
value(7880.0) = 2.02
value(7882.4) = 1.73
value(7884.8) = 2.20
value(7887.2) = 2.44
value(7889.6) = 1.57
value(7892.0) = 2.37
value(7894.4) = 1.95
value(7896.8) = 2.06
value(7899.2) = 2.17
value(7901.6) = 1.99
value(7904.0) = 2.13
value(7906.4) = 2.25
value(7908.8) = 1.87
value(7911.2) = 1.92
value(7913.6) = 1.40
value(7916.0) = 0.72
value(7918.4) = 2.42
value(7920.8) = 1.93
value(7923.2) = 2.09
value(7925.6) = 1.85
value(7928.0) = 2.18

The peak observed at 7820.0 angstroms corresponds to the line [N II] 6583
